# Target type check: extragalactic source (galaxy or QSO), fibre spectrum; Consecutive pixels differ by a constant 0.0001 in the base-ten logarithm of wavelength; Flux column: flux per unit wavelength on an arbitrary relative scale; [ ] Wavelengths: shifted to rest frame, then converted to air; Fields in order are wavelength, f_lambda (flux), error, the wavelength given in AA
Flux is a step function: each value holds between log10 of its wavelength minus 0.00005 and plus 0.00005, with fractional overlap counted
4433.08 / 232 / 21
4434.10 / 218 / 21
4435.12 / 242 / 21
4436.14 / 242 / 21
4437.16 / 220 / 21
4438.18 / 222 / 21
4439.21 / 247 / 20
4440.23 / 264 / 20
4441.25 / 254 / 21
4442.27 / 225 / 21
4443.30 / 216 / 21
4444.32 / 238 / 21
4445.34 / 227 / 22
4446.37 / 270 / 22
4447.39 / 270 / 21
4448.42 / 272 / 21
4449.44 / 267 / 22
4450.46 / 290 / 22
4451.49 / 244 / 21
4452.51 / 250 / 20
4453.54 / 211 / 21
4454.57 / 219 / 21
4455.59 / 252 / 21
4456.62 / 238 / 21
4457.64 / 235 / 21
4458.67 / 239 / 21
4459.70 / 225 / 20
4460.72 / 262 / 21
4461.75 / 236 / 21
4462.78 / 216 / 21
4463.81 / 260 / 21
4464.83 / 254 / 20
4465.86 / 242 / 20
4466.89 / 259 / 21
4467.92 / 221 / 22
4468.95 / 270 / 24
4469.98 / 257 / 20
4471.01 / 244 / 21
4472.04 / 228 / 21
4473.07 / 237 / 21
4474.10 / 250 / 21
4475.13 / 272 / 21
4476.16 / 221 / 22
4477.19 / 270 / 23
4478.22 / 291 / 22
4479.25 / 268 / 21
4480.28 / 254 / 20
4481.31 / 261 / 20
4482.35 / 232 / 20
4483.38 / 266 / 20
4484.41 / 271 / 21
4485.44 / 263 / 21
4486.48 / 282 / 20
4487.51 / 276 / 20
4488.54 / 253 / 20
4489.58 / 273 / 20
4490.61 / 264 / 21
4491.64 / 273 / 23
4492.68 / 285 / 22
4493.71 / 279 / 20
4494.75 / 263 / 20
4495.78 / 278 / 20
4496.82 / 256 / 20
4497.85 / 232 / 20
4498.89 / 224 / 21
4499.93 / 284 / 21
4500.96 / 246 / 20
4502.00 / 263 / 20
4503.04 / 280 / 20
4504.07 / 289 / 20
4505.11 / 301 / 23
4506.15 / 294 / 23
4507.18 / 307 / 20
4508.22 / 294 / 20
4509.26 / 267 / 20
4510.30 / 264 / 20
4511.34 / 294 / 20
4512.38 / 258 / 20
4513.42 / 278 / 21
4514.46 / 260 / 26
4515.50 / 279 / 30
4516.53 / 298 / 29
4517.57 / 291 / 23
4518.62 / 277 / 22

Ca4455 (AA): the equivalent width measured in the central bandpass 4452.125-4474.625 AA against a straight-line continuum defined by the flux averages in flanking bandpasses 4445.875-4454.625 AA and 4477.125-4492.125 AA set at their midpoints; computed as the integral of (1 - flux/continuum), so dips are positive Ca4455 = 1.7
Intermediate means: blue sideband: 257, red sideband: 266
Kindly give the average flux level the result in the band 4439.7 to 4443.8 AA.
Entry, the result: 240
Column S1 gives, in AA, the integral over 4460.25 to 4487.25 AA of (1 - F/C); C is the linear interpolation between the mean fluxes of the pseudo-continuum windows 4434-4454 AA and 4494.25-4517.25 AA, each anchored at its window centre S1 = 0.5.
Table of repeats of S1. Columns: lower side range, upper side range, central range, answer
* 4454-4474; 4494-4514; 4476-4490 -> -0.4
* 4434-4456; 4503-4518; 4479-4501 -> 0.7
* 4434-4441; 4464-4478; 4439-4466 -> -0.2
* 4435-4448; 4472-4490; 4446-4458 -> -0.3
